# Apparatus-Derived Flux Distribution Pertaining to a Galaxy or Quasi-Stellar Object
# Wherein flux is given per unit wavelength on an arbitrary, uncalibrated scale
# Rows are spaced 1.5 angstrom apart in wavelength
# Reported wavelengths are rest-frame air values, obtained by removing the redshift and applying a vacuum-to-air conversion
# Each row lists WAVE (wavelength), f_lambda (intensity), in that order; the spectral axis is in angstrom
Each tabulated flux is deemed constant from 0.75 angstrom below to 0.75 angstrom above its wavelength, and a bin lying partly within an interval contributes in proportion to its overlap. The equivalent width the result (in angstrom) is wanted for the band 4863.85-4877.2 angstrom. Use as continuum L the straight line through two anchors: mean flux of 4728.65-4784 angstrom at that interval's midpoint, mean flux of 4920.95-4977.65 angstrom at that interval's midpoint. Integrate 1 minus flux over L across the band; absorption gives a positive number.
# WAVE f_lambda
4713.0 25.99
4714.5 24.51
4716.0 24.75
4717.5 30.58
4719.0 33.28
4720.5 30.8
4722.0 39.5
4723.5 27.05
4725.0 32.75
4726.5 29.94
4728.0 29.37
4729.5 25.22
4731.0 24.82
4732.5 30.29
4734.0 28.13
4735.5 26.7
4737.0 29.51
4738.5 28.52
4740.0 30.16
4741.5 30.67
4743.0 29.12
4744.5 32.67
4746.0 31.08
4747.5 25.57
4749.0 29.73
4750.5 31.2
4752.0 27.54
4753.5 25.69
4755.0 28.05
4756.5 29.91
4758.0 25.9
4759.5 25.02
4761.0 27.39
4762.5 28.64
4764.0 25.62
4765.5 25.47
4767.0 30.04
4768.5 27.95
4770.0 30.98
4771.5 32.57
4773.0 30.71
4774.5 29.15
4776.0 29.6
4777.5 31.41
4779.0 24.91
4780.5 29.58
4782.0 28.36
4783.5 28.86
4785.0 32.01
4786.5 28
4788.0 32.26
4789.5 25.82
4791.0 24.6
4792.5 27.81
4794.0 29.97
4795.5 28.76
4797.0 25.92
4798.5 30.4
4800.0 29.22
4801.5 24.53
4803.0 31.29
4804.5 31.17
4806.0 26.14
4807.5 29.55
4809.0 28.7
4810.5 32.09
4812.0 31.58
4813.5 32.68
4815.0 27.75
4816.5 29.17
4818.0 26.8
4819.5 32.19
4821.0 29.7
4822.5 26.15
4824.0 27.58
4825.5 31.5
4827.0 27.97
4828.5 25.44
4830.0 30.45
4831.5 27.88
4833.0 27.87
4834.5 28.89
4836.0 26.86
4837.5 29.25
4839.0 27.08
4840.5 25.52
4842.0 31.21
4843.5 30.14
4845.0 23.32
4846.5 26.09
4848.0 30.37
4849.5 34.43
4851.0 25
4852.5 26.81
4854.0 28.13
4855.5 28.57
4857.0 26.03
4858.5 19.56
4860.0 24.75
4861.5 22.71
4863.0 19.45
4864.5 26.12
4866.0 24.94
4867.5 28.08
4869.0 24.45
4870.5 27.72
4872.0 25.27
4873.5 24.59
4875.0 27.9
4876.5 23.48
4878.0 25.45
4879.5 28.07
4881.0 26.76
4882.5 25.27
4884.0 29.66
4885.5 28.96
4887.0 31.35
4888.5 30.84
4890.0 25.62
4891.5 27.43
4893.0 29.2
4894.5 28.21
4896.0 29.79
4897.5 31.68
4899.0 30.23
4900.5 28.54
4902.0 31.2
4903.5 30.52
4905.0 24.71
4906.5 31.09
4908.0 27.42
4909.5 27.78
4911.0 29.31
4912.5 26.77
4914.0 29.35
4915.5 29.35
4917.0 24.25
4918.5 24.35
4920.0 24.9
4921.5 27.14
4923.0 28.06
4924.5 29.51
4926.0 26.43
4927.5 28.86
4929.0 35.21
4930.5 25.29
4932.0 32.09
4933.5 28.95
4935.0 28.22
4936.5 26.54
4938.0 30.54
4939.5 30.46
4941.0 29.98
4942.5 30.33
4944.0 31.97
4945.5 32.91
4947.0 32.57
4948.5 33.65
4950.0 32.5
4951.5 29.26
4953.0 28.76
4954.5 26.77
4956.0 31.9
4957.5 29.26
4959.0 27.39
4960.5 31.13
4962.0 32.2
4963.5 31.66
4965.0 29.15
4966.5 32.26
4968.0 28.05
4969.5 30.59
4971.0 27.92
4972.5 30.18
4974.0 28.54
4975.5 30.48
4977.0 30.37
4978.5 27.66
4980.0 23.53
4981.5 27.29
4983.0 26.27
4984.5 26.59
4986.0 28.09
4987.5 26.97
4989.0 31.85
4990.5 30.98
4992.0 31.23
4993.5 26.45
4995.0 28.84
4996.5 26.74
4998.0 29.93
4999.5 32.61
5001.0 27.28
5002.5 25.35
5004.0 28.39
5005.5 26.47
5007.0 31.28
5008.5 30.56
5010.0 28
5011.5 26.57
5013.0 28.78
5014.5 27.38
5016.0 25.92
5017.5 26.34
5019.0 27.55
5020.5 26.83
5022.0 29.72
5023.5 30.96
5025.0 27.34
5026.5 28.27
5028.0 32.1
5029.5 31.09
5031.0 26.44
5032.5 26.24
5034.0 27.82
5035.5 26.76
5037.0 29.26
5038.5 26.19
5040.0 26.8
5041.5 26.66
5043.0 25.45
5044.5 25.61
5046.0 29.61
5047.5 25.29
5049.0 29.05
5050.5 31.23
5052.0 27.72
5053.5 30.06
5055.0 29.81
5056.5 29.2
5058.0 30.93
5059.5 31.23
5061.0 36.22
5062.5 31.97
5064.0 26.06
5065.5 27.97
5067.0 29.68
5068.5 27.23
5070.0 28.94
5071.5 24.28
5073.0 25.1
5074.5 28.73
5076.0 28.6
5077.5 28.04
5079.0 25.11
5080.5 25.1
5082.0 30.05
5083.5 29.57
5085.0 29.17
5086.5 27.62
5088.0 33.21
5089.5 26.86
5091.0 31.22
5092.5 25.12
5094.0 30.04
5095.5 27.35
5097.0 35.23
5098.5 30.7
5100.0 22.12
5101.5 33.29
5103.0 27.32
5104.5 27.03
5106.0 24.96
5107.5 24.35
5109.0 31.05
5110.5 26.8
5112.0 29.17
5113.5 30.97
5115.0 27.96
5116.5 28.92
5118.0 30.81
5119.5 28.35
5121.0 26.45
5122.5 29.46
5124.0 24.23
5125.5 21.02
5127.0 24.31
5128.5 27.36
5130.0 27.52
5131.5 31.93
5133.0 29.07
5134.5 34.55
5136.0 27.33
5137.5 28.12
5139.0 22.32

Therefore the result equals 1.6 angstrom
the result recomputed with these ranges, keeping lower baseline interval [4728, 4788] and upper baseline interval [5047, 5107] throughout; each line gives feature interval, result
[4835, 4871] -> 2.7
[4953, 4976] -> -0.9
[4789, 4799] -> 0.4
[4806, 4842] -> -0.1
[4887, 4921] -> 0.4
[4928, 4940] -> -0.4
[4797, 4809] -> 0.0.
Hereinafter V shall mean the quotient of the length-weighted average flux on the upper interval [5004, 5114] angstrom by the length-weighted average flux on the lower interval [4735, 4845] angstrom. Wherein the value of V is 0.99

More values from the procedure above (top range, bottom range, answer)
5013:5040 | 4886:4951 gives 0.96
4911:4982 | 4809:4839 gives 1.01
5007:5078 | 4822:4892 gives 1.05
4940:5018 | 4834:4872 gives 1.10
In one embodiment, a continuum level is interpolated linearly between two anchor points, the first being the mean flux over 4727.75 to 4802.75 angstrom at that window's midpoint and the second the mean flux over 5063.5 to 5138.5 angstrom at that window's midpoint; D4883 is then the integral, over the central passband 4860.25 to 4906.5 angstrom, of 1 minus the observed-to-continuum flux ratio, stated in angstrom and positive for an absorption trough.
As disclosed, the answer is 1.7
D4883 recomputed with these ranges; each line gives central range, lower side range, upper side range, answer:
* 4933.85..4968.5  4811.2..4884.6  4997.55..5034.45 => -2.95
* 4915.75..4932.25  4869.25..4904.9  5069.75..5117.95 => 0.20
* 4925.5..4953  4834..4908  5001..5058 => -2.62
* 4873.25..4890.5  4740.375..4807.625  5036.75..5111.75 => 0.69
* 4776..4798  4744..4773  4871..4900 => -0.12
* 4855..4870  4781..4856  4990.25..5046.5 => 2.14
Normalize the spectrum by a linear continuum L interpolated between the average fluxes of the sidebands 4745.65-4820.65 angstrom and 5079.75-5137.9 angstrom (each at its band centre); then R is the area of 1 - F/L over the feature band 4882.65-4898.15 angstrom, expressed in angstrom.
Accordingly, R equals -0.3 angstrom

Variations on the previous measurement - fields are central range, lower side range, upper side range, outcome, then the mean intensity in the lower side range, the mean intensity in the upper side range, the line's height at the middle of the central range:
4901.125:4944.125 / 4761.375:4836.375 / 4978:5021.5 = -0.40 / 28.9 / 28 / 28.3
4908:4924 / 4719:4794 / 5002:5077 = 0.79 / 29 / 28.3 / 28.6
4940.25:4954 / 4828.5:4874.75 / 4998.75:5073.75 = -1.84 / 26.7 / 28.4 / 27.6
